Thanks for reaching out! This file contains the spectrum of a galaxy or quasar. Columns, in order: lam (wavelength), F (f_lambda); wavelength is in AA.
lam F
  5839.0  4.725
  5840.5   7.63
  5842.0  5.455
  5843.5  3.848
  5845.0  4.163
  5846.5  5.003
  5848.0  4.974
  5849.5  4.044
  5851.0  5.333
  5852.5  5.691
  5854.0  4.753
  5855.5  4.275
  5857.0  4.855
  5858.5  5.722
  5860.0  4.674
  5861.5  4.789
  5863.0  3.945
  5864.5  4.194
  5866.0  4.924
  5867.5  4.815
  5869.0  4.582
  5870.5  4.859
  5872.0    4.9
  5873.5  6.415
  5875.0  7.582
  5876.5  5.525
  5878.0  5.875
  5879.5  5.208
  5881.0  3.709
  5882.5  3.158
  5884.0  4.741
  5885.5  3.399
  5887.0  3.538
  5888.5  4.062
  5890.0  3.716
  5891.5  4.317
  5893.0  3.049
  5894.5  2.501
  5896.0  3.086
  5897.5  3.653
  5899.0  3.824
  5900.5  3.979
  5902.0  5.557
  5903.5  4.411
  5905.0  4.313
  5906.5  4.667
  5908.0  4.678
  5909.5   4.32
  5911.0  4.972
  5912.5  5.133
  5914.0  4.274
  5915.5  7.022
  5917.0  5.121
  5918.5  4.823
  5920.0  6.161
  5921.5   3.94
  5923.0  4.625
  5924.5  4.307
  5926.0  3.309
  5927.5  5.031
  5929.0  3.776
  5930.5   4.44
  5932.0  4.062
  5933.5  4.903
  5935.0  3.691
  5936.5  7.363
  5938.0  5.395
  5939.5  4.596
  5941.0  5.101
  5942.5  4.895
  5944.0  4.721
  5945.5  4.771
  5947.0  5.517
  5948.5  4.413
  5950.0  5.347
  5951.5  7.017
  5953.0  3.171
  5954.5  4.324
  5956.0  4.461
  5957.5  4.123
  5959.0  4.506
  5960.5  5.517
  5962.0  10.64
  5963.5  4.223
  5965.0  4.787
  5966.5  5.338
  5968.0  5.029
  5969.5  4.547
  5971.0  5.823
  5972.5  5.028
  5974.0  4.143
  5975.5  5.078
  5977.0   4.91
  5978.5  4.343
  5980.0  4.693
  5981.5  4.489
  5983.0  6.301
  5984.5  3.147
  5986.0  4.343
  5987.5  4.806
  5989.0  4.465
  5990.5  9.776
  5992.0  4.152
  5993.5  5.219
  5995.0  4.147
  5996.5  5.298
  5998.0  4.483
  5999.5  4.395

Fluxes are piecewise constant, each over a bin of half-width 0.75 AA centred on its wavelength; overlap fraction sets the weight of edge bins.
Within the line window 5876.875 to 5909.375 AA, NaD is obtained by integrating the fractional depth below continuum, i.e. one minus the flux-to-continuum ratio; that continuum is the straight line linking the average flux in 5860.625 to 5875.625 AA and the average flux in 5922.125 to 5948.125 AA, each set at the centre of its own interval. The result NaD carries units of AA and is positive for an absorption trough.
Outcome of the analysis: 5.6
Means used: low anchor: 5.08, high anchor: 4.73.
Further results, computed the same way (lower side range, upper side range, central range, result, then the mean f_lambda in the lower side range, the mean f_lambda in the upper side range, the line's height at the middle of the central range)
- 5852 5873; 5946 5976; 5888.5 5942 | 5.09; 4.79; 5.15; 4.98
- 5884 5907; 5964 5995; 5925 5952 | -2.54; 3.89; 4.99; 4.46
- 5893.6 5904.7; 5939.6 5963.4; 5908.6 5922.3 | -2.57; 3.87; 5.19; 4.28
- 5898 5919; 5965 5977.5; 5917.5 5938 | 0.67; 4.78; 4.98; 4.84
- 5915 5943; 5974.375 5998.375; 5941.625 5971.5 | -1.47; 4.85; 4.97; 4.91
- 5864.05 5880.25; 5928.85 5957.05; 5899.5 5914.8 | 1.47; 5.37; 4.86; 5.12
